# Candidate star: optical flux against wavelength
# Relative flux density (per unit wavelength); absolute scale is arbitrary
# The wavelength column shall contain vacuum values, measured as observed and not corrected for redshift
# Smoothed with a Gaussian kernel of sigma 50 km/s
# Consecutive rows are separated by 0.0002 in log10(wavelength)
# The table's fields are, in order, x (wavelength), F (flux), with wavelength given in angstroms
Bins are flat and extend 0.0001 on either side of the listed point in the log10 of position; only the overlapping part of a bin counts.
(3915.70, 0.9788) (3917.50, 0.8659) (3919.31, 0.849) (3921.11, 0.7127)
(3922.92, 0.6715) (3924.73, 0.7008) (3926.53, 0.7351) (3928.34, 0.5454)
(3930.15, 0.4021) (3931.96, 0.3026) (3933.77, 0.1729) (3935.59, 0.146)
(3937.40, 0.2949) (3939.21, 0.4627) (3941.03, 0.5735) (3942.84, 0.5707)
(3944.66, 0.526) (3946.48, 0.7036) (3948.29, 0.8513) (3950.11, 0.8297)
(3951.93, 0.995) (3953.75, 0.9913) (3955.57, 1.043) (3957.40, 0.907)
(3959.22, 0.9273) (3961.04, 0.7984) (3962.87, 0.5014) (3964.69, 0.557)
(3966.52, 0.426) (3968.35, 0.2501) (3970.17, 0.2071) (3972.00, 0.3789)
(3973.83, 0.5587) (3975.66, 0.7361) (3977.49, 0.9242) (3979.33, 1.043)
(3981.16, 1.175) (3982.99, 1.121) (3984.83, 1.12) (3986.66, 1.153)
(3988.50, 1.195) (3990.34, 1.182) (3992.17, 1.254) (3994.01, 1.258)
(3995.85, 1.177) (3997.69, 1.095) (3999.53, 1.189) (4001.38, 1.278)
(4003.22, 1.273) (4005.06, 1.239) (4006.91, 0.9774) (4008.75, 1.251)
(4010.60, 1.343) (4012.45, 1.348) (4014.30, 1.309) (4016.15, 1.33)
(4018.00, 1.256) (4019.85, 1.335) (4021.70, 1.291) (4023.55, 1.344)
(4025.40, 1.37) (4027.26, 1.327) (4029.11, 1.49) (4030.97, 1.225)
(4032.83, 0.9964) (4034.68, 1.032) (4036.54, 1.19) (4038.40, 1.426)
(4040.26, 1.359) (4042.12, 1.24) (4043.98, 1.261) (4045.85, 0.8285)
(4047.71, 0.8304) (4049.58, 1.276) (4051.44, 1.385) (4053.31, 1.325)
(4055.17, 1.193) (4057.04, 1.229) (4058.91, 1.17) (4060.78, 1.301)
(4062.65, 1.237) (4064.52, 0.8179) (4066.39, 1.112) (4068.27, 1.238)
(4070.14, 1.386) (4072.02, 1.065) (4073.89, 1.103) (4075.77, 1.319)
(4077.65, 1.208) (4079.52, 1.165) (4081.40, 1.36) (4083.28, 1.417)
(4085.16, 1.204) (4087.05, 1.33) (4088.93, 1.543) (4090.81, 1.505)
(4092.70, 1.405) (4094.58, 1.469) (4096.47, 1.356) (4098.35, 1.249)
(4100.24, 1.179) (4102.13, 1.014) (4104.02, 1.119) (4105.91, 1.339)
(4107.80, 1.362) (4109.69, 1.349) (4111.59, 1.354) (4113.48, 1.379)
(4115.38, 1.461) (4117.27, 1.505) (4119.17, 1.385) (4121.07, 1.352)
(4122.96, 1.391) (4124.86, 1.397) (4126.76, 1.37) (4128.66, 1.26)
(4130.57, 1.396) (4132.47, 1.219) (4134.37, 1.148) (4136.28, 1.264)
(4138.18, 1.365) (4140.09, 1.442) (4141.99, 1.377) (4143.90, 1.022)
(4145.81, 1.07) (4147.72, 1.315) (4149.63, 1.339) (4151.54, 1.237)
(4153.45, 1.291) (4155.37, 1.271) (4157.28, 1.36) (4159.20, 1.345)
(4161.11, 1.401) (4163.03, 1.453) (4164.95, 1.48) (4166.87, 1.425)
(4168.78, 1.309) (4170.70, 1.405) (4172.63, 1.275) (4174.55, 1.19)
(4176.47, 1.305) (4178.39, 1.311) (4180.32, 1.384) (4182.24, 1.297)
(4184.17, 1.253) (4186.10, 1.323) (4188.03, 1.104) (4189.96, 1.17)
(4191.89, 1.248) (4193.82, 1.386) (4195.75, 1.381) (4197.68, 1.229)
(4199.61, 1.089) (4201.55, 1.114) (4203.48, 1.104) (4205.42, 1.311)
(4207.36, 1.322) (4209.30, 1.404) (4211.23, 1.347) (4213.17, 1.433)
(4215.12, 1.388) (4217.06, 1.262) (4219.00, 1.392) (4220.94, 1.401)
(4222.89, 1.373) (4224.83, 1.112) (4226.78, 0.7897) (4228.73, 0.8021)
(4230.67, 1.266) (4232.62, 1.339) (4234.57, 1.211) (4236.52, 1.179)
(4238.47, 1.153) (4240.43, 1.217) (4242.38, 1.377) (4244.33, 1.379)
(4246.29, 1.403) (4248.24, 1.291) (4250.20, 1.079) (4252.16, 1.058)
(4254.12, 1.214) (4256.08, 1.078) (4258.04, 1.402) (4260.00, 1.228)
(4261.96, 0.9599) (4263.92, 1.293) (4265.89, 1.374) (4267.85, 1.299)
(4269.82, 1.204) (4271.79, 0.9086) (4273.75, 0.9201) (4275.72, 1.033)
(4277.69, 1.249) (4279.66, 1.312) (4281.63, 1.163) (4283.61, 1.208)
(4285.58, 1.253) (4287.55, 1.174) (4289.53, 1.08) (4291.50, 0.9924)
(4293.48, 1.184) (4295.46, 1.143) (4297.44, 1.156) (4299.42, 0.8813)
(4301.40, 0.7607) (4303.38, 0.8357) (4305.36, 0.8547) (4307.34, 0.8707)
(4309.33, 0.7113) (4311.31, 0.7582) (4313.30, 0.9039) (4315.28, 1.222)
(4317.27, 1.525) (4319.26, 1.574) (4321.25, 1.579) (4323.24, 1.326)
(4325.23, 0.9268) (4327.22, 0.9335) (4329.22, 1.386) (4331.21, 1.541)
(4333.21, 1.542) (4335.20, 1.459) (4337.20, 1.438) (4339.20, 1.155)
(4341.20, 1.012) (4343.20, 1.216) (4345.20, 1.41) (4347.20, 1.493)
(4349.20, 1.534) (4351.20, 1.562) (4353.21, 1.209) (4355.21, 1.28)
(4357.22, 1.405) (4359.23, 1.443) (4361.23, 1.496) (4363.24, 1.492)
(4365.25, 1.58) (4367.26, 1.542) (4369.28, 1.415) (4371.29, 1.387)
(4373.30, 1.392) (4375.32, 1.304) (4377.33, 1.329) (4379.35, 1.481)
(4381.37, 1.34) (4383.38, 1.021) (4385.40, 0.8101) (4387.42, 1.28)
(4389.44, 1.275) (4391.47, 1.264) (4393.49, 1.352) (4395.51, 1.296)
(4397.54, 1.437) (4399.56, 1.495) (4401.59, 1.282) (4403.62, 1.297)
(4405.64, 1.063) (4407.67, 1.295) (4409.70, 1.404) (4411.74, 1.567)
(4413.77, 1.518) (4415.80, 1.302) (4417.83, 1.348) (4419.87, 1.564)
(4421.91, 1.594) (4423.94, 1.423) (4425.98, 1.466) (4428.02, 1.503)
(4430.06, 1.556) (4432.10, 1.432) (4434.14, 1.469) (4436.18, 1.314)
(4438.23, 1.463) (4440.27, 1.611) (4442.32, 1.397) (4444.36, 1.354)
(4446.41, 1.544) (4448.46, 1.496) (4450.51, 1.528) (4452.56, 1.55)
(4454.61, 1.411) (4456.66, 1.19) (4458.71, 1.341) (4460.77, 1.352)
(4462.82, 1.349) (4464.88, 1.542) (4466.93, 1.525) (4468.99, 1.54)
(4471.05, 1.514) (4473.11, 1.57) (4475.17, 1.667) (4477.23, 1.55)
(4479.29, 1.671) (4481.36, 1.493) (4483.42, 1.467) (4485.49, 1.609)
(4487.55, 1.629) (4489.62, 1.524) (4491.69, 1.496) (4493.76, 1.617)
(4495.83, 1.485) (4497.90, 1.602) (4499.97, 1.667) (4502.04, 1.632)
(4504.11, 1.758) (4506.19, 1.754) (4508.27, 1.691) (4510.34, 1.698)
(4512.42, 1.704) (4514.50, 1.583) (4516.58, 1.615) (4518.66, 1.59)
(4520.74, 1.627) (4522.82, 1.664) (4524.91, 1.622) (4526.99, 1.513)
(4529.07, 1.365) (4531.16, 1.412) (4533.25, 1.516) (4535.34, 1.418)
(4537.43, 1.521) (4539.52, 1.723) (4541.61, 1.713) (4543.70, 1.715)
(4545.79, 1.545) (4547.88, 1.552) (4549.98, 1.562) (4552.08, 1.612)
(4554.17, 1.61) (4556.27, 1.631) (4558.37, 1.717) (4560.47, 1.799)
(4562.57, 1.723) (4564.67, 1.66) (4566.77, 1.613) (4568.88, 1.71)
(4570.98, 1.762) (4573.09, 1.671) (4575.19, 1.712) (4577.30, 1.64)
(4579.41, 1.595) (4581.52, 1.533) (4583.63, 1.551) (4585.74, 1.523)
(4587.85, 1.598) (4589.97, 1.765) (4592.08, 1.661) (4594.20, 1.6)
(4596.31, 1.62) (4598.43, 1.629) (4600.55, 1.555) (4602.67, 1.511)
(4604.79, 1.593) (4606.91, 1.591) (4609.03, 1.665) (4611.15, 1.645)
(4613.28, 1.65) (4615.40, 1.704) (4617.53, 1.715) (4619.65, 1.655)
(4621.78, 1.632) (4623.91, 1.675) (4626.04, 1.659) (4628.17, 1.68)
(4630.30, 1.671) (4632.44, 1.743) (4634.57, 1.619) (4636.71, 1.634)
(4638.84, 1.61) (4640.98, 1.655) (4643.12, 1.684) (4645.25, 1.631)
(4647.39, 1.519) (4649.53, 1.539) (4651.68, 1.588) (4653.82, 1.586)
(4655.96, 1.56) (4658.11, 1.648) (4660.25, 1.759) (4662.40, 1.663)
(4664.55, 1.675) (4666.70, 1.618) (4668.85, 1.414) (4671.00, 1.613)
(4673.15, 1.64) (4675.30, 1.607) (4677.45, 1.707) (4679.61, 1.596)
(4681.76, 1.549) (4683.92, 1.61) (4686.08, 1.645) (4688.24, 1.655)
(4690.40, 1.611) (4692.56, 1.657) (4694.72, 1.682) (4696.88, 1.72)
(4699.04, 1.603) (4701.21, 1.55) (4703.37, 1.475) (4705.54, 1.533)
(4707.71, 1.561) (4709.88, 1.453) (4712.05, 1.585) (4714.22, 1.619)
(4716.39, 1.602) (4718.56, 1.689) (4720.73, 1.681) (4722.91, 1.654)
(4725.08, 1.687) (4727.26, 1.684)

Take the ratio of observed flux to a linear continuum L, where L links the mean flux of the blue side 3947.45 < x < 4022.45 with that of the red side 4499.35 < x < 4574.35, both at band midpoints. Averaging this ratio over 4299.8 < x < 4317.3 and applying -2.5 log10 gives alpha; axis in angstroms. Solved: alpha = 0.45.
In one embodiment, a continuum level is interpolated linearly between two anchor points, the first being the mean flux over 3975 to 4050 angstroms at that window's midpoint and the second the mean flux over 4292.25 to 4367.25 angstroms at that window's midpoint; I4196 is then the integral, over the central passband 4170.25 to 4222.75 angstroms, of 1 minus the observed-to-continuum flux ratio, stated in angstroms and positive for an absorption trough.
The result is -2.87 angstroms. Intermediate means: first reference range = 1.2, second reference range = 1.24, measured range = 1.29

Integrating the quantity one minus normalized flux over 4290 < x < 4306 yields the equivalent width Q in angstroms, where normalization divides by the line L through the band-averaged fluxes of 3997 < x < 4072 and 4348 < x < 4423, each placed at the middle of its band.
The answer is 4.22 angstroms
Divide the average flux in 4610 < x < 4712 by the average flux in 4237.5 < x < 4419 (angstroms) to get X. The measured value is 1.30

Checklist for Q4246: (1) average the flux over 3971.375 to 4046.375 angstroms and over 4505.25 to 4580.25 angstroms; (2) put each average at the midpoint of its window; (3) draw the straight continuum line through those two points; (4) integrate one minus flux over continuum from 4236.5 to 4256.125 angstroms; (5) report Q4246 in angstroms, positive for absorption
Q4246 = 2.1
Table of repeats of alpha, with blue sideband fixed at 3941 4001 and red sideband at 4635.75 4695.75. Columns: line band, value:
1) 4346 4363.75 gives -0.12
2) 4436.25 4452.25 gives -0.07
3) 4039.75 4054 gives -0.24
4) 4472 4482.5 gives -0.13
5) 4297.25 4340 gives 0.08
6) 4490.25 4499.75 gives -0.09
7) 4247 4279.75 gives 0.01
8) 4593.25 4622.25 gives -0.05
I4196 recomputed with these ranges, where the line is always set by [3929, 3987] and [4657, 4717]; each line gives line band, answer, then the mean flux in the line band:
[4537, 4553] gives -2.19 angstroms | 1.62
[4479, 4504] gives -4.06 angstroms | 1.58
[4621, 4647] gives -1.92 angstroms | 1.65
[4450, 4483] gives -3.99 angstroms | 1.49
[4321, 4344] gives -2.62 angstroms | 1.28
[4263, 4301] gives -1.92 angstroms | 1.14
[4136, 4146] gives -4.01 angstroms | 1.27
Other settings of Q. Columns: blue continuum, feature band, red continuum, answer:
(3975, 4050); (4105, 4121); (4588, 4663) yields -1.5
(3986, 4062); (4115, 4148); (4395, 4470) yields -0.8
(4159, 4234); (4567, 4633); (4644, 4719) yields -3.9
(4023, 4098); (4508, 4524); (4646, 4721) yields -1.4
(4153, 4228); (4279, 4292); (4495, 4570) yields 2.0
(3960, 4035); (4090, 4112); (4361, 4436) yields -3.2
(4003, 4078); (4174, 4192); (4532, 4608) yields 1.0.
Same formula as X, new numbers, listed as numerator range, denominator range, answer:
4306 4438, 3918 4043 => 1.43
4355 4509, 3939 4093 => 1.33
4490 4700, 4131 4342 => 1.33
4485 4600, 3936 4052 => 1.60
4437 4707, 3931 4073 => 1.58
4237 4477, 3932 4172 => 1.14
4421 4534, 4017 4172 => 1.19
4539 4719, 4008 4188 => 1.27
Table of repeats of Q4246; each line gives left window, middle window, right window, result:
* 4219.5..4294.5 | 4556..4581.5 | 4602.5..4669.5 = -2.1 angstroms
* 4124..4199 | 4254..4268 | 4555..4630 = 1.6 angstroms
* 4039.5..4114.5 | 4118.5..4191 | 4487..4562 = 0.2 angstroms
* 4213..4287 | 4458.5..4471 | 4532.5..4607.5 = 0.3 angstroms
